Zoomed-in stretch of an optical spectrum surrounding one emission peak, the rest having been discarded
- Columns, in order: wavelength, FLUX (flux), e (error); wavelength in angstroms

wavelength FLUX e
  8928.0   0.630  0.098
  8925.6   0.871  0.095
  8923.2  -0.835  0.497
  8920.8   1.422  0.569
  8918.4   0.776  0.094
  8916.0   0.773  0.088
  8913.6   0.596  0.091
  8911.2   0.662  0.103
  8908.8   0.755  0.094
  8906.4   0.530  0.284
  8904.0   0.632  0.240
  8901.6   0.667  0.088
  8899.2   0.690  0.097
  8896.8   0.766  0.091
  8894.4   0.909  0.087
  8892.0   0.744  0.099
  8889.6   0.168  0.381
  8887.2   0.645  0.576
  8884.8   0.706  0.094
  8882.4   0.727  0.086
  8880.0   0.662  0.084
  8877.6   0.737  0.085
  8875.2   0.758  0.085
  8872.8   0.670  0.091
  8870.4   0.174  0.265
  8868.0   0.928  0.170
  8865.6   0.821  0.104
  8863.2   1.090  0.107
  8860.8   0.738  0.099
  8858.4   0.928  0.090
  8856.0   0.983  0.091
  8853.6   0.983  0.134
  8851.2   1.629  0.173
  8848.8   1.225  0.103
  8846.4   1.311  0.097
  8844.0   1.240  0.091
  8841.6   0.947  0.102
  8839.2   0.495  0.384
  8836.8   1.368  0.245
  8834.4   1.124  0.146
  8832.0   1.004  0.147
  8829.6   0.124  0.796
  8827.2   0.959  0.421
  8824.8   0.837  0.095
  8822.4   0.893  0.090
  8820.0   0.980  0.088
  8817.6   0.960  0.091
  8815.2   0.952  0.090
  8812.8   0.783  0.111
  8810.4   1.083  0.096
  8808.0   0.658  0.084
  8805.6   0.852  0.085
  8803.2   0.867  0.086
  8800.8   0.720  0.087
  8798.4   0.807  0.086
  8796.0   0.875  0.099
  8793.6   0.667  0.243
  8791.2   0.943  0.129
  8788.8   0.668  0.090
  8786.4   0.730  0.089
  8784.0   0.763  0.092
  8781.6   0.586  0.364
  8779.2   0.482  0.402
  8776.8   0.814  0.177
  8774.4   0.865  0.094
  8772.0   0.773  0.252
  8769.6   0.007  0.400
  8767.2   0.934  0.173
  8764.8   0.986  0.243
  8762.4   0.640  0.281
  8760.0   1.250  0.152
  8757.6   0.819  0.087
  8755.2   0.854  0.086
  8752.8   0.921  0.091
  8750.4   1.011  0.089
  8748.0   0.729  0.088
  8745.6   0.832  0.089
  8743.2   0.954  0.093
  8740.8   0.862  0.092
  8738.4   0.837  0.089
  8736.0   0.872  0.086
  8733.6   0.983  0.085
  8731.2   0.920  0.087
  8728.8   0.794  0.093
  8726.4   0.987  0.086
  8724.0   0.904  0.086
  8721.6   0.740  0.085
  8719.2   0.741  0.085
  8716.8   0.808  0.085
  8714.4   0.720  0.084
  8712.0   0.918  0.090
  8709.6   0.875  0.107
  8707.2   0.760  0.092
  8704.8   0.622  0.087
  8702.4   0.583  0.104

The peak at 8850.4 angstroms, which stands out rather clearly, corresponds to [O III] 5007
